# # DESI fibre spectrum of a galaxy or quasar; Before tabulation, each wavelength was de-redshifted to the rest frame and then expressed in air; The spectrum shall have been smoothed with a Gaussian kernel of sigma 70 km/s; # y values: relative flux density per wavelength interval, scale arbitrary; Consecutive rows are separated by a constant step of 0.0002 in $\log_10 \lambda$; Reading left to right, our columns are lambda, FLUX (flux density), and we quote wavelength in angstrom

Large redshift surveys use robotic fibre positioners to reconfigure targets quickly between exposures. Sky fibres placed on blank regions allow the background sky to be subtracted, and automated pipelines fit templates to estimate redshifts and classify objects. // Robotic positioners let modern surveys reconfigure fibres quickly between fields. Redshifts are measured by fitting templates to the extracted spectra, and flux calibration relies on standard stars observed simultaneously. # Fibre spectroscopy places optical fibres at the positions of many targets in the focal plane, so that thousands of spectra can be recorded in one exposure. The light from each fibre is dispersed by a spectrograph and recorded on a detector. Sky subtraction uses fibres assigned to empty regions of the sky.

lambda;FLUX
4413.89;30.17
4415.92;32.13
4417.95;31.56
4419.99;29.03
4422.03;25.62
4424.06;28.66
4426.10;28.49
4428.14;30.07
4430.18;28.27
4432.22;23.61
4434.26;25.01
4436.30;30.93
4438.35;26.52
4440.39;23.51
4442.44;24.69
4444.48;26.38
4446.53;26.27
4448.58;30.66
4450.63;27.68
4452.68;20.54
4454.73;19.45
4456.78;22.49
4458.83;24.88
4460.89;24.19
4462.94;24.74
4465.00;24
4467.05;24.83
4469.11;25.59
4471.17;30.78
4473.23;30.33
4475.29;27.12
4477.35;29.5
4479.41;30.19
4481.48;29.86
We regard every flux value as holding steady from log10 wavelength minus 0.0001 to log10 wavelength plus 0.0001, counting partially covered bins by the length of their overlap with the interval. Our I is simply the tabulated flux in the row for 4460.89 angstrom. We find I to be 24.19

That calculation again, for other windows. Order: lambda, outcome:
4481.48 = 29.86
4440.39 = 23.51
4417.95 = 31.56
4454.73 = 19.45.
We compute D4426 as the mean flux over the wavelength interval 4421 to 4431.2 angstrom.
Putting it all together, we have 28.2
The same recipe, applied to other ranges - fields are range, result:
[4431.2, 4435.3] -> 24.4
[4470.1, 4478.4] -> 29.4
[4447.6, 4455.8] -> 24.5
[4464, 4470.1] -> 24.8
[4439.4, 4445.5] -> 24.9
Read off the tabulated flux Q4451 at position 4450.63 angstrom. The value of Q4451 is 27.68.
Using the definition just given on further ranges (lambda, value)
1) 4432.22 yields 23.61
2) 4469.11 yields 25.59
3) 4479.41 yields 30.19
